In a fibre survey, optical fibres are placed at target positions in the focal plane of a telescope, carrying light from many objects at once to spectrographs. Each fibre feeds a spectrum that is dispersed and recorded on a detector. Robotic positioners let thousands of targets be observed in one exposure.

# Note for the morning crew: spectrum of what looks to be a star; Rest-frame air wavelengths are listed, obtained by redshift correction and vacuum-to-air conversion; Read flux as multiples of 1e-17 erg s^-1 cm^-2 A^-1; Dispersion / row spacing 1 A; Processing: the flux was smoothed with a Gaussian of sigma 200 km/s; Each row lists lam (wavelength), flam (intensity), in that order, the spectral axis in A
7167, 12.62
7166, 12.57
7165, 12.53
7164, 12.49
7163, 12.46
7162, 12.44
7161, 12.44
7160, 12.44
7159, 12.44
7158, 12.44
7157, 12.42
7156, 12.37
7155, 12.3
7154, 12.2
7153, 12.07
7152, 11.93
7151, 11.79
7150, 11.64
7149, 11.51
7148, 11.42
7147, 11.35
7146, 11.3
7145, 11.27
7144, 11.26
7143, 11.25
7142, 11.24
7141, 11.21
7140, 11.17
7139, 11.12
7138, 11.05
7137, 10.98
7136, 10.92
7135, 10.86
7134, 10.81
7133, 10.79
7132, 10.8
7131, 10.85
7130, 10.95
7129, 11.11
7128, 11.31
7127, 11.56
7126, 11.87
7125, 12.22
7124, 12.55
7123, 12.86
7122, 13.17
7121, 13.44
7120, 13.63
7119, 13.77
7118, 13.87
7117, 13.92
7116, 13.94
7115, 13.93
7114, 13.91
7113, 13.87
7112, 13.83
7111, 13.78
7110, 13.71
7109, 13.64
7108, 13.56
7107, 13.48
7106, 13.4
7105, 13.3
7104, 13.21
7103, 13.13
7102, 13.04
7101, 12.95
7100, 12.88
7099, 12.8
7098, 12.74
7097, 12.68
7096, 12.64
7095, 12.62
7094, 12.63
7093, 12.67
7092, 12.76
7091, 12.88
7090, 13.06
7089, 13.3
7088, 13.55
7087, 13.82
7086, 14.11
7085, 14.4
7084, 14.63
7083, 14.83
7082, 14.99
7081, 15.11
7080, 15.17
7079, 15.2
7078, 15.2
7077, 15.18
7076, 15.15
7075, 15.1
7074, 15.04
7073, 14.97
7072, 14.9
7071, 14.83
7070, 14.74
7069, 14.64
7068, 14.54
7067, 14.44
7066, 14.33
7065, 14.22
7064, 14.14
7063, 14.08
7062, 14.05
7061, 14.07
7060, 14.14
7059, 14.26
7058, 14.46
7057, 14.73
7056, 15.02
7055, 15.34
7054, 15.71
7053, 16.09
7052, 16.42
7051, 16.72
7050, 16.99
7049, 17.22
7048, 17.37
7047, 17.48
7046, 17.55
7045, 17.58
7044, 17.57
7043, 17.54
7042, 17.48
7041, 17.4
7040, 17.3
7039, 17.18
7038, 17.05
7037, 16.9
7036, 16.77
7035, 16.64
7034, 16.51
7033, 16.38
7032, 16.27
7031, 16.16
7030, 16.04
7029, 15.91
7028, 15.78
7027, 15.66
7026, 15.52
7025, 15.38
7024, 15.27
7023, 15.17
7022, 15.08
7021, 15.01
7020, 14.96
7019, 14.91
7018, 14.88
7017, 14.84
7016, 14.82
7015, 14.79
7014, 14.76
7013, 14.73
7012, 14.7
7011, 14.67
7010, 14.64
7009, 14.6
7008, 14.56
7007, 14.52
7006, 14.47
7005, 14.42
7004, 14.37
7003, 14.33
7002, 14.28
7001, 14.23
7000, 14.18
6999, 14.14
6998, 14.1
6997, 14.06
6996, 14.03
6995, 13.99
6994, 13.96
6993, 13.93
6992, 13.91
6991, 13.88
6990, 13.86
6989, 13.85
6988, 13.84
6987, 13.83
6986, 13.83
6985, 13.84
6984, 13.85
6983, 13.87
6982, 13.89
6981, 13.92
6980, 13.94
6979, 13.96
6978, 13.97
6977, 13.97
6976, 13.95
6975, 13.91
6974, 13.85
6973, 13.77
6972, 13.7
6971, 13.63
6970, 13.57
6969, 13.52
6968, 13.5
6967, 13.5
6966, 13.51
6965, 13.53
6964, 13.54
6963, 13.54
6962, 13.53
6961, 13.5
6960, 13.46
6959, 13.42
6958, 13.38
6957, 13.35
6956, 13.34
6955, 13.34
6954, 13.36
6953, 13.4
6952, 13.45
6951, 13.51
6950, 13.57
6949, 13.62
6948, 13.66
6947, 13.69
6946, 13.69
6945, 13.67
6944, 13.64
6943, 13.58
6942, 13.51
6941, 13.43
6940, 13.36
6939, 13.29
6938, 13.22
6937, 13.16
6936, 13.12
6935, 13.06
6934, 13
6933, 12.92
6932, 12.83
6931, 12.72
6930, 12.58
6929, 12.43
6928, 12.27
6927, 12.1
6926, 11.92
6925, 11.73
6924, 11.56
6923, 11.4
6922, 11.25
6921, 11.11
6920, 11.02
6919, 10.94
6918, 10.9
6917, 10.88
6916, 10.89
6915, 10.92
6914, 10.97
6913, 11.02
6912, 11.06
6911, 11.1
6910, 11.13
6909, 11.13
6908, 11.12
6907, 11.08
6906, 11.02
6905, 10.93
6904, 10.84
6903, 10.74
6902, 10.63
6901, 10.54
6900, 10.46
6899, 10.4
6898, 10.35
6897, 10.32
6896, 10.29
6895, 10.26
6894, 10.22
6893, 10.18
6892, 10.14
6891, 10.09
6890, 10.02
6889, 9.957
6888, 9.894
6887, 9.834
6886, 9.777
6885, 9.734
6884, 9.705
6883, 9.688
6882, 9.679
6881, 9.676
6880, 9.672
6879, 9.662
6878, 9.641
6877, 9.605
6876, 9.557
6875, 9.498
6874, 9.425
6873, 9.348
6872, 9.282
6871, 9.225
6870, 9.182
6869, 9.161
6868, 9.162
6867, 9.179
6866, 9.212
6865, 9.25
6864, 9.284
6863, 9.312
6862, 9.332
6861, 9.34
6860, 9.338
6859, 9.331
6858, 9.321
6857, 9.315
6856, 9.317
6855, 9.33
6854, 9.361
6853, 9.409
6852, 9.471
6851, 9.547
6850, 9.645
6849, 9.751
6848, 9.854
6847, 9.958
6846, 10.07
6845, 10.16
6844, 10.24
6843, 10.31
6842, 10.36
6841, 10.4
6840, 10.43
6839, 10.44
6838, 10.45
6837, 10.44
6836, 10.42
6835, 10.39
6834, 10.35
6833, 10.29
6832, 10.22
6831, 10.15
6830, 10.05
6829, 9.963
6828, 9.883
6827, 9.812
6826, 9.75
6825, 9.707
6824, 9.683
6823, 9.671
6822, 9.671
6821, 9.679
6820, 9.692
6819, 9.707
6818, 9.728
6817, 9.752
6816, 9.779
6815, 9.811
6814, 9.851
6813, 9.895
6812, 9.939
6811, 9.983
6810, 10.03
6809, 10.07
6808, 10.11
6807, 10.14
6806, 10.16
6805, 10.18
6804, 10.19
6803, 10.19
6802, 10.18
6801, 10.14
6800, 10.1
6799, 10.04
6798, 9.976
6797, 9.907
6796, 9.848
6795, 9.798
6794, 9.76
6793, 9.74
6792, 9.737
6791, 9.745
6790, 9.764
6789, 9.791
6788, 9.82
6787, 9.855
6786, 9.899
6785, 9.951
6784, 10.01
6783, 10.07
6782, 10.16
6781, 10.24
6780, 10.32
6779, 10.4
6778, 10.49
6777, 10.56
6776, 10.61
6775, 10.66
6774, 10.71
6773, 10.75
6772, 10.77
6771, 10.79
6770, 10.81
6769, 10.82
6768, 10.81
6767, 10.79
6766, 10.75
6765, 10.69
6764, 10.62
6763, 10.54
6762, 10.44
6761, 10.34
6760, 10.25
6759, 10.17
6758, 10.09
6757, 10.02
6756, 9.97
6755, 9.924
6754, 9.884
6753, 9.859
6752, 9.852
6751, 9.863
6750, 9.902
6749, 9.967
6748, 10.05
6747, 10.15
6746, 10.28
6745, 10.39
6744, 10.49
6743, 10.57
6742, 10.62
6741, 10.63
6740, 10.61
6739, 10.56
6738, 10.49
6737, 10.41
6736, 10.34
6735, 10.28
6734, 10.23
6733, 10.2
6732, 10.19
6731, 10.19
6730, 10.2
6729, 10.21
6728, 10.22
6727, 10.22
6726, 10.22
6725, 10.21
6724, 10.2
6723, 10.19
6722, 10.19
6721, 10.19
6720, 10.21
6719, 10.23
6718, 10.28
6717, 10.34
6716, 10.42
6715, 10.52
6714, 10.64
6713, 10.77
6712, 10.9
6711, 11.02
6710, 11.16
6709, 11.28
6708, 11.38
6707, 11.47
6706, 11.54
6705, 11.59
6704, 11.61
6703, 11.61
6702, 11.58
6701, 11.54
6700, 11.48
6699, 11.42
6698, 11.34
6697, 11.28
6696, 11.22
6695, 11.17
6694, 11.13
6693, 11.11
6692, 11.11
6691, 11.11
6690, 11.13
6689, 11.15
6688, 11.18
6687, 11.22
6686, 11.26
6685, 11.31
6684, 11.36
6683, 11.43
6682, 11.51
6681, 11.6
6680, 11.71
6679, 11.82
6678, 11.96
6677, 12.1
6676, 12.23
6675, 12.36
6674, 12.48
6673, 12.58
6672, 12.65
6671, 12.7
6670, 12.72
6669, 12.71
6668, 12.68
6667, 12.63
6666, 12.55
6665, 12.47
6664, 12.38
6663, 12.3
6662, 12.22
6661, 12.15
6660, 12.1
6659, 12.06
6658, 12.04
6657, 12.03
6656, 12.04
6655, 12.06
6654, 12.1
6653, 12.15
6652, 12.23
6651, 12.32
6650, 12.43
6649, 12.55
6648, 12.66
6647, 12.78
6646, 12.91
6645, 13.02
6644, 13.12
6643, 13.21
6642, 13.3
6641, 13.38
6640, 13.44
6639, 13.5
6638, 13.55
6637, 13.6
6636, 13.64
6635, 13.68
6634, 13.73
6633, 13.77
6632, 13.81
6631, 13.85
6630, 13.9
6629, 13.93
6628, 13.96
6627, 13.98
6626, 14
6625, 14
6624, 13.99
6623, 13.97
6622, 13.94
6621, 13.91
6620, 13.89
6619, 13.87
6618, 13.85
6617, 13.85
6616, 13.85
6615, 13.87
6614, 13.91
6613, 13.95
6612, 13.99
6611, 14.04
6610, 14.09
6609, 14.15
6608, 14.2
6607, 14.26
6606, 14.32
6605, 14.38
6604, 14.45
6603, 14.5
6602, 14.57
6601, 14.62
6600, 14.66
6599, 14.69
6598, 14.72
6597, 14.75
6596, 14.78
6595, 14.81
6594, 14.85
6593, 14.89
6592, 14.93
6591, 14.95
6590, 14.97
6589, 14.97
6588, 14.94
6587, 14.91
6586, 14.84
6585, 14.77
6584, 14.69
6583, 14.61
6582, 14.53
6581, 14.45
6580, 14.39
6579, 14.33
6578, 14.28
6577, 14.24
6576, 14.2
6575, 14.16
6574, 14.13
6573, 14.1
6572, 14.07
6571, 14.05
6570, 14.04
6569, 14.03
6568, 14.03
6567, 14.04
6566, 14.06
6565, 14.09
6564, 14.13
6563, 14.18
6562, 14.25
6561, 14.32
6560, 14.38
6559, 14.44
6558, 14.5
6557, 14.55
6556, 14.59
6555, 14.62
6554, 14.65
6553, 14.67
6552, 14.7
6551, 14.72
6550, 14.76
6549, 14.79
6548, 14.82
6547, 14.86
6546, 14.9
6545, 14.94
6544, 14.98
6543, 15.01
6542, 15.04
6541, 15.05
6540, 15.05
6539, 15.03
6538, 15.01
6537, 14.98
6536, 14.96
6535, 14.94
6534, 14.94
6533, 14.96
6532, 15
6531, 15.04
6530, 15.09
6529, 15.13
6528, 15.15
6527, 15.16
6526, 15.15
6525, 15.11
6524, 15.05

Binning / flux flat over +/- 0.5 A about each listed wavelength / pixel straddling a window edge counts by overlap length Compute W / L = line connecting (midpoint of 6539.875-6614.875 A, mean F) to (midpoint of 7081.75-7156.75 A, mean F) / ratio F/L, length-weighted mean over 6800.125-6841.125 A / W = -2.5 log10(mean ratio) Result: 0.33 mag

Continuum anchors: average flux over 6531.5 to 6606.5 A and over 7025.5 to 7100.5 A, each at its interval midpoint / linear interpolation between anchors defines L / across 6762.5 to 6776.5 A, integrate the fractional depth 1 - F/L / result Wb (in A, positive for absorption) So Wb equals 3.9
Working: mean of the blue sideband 14.6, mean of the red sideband 15.1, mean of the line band 10.7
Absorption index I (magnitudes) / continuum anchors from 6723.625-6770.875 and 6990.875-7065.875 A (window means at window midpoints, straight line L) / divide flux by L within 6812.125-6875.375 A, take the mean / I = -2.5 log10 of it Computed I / 0.23 mag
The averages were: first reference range 10.3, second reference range 15.4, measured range 9.74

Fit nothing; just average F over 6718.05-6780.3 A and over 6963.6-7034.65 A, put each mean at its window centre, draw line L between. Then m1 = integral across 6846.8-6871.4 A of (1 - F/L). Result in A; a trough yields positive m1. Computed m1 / 5.6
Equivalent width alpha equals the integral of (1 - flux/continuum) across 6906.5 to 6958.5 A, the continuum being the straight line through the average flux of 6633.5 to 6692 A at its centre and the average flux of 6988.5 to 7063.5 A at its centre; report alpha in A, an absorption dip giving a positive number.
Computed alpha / 7.7 A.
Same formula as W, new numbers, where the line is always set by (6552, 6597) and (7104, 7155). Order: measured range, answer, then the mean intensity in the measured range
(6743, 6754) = 0.337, 10.1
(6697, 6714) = 0.225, 11.3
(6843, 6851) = 0.321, 9.95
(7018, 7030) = -0.209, 15.3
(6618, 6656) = 0.069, 13.3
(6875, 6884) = 0.345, 9.64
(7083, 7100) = -0.072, 13.2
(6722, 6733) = 0.332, 10.2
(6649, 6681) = 0.150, 12.3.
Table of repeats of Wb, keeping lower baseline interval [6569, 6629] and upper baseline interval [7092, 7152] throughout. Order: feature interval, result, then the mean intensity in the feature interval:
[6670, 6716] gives 8.21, 11.5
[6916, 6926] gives 1.45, 11.2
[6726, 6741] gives 3.81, 10.3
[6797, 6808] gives 2.79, 10.1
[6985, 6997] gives -0.98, 13.9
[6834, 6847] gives 3.00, 10.3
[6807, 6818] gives 2.93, 9.92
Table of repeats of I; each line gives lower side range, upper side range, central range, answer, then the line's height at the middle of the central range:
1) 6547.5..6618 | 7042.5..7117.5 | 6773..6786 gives 0.362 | 14.4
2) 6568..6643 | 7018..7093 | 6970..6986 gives 0.099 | 15.2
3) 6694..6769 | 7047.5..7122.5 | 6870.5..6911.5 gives 0.202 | 12.2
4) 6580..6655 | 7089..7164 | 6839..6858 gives 0.323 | 13.2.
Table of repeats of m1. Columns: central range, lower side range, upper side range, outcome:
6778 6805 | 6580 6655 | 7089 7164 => 6.9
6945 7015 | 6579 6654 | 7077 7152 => -4.4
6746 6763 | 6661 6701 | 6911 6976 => 2.9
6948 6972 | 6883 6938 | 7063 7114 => -3.2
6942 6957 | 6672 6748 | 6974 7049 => 0.8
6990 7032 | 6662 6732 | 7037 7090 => 0.3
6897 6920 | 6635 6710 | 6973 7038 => 5.1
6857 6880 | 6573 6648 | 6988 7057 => 8.6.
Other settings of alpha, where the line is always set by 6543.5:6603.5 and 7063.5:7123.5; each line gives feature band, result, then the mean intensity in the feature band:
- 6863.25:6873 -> 3.4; 9.22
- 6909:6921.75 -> 2.8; 11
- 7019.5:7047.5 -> -4.9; 16.4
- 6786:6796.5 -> 3.3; 9.79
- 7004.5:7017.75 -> -0.6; 14.7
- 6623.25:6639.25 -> 0.7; 13.8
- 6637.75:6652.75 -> 1.6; 12.9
